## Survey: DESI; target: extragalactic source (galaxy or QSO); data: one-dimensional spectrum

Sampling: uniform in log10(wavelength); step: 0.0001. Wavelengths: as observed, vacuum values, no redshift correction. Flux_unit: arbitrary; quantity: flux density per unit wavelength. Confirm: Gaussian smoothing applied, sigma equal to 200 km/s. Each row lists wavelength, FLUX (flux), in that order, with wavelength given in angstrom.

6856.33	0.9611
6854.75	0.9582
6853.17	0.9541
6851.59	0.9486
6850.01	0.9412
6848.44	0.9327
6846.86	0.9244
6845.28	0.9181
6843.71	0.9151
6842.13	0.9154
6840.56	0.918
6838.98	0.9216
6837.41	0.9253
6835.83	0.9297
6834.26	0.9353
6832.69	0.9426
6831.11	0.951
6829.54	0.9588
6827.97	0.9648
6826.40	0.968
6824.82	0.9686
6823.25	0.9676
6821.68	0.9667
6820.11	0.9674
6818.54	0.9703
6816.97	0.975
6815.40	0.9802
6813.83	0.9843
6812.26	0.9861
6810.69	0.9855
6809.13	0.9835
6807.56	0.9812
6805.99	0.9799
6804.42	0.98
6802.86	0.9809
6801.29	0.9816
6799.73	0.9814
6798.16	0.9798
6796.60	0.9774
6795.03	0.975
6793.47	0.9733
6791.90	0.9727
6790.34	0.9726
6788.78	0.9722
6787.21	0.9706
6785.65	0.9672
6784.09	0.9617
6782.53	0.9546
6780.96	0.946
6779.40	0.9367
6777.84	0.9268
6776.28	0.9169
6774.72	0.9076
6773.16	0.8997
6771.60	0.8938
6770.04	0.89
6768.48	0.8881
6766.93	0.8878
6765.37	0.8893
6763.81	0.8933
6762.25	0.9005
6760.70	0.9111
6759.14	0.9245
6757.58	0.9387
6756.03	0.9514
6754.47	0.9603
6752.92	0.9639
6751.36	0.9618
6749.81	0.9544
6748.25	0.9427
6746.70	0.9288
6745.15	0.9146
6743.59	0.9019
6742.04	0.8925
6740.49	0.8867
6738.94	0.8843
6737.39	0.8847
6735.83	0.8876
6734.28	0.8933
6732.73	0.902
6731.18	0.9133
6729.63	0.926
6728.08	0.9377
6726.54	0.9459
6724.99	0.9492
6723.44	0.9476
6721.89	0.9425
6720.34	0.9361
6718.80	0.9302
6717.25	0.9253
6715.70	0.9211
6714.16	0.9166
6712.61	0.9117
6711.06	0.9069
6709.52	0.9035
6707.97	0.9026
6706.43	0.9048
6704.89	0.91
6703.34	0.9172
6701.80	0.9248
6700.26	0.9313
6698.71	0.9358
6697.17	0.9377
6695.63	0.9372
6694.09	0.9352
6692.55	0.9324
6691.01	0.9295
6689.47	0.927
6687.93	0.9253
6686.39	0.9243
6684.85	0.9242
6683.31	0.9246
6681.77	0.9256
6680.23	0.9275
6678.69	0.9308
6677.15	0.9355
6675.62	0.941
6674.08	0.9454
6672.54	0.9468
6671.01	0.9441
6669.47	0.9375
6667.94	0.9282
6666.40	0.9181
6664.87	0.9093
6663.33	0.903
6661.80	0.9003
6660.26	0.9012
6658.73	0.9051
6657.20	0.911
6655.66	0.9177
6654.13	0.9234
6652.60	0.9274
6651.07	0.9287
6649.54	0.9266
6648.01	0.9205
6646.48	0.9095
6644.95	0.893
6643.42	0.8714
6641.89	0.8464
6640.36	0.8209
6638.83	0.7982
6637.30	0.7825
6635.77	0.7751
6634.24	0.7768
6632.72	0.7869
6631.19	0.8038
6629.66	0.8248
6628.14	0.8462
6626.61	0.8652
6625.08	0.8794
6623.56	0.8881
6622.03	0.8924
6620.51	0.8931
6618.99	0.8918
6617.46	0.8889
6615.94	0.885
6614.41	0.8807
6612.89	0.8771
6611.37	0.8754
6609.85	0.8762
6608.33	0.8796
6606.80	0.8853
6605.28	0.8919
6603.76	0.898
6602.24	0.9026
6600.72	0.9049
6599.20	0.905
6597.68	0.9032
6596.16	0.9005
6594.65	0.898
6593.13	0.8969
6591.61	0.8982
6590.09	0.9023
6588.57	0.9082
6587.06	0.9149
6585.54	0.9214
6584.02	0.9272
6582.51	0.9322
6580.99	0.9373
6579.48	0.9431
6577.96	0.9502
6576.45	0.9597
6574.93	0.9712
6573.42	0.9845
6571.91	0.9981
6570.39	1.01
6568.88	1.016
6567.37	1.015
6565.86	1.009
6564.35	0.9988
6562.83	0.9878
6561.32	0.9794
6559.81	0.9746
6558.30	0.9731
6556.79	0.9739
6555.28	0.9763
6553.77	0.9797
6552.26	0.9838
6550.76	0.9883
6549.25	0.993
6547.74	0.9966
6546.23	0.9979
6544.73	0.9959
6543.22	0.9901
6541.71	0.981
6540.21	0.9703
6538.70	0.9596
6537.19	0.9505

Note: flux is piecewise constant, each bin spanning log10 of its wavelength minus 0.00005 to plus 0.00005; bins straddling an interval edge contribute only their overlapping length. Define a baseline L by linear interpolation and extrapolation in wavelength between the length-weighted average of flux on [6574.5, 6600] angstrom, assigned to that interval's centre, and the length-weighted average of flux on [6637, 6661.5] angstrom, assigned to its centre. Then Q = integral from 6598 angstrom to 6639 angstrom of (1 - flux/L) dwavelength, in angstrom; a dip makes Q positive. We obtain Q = 1.92 angstrom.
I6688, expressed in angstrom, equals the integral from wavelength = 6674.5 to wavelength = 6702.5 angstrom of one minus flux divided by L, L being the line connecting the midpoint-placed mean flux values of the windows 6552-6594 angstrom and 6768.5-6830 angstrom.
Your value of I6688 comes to 0.9 angstrom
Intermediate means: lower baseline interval 0.961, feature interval 0.931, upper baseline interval 0.961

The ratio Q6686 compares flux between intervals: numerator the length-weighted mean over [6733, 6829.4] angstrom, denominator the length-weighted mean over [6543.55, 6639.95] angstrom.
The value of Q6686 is 1.03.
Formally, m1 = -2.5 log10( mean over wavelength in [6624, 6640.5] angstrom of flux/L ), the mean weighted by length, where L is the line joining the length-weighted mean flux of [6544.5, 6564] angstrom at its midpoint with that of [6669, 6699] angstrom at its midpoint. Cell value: 0.17 mag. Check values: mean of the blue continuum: 0.985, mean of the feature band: 0.816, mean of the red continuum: 0.933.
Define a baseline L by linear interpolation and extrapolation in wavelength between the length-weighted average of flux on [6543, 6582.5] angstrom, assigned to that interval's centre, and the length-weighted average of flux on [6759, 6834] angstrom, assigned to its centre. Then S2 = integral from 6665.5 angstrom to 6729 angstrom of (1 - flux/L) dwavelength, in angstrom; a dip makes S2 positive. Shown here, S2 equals 2.40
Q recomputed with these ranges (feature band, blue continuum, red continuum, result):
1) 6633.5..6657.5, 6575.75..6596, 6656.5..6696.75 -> 1.4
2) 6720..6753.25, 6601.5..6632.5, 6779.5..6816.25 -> 0.7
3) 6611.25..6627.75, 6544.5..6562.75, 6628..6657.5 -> 0.2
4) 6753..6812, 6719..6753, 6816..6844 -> -0.7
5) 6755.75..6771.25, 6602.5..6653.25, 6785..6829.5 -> 0.7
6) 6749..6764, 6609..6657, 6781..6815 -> 0.2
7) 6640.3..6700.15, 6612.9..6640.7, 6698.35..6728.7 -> -2.4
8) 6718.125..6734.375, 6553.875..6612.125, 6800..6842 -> 0.4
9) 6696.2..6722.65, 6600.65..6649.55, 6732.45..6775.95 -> -0.8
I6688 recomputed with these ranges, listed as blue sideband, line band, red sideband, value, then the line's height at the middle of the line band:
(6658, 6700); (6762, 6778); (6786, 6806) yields 1.11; 0.966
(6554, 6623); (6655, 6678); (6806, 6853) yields 0.37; 0.938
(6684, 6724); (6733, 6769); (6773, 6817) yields 1.18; 0.946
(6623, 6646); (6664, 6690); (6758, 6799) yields -2.08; 0.861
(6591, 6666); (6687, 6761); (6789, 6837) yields 0.18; 0.926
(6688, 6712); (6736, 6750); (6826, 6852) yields 0.29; 0.927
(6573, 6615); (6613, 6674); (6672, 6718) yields 2.43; 0.918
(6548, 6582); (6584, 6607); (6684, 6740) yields 1.56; 0.969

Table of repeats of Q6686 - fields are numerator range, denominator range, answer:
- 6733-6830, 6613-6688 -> 1.06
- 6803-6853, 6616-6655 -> 1.11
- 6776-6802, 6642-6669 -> 1.06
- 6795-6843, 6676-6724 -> 1.04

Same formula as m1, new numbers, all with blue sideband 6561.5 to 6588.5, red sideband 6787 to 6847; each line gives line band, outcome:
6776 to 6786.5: 0.02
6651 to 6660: 0.06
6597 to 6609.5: 0.08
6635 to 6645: 0.18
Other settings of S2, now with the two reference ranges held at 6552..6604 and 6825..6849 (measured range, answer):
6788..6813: -1.11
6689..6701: 0.12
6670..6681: 0.06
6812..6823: -0.45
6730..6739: 0.43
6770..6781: 0.29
